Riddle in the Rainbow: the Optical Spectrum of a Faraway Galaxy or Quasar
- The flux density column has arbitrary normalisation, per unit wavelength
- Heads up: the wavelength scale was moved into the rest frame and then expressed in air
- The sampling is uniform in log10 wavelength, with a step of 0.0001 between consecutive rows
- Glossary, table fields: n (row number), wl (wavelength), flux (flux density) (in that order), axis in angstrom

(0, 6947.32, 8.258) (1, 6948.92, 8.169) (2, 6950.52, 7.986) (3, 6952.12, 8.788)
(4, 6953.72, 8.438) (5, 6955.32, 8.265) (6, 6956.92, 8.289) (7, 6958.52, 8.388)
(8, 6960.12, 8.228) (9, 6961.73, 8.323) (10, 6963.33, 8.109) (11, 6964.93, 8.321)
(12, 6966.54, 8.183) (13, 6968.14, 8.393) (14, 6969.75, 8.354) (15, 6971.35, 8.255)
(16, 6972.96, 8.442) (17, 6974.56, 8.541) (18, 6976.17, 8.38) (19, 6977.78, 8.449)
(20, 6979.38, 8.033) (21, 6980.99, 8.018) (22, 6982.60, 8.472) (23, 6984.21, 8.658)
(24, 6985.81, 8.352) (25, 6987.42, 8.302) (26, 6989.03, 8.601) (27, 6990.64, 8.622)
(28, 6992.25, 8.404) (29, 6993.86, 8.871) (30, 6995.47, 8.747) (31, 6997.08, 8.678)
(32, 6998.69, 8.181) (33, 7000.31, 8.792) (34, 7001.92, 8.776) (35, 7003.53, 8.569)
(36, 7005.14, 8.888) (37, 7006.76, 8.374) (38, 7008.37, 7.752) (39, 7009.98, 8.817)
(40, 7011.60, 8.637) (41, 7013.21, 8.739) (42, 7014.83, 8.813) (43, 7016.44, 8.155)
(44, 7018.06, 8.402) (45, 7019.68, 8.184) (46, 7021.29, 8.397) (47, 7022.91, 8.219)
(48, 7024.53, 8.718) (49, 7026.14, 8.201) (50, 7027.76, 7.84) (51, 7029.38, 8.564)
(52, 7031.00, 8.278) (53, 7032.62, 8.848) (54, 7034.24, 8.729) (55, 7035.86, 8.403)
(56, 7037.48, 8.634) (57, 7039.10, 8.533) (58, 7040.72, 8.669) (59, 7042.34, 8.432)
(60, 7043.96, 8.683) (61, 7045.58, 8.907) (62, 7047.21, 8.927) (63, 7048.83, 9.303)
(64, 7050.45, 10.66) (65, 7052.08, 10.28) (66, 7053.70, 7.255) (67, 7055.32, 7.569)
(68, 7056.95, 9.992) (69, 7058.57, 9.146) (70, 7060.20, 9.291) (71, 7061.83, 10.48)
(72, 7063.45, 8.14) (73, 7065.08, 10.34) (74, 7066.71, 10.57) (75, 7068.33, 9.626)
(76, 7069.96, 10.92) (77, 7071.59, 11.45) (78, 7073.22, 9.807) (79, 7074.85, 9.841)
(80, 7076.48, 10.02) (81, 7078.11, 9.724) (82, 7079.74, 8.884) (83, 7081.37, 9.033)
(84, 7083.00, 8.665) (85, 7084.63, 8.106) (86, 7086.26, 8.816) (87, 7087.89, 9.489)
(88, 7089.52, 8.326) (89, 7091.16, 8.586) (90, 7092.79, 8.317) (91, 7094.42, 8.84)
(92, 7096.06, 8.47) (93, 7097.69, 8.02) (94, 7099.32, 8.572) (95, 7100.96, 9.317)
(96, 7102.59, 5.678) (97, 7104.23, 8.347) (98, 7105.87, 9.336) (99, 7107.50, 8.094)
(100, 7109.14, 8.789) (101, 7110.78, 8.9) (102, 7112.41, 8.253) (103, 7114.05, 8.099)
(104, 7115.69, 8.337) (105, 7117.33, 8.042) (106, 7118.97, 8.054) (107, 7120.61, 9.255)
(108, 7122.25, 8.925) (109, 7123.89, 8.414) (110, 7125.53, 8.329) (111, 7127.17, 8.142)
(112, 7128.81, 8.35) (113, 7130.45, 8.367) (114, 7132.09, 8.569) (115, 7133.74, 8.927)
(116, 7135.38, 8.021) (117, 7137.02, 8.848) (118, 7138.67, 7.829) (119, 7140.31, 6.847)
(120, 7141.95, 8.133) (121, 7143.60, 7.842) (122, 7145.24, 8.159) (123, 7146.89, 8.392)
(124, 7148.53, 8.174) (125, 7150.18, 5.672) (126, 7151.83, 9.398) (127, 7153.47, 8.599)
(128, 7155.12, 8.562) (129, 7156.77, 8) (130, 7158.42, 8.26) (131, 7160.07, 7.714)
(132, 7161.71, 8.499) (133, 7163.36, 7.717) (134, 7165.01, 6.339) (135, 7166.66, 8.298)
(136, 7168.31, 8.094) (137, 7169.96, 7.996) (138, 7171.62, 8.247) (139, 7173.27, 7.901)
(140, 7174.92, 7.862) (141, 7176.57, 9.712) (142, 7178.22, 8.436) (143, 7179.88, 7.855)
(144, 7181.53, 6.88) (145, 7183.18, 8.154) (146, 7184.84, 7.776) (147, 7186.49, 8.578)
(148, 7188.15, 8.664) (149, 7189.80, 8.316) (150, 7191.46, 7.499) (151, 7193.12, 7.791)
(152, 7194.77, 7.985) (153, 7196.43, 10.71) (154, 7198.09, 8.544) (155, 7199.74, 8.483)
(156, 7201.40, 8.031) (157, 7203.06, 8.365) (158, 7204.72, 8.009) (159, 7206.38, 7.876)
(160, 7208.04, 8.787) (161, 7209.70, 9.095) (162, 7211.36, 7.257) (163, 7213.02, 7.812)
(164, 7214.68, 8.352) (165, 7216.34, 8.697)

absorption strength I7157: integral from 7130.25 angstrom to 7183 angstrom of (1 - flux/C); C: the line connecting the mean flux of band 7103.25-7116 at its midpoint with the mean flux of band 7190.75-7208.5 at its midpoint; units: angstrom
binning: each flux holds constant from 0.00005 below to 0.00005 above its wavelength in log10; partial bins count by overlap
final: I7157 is 2.3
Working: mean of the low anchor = 8.49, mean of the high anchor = 8.37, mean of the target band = 8.07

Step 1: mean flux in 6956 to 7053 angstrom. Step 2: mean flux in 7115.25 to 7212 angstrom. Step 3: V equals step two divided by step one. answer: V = 1.0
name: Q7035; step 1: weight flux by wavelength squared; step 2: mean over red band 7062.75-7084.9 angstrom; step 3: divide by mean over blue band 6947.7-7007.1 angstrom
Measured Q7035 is 1.2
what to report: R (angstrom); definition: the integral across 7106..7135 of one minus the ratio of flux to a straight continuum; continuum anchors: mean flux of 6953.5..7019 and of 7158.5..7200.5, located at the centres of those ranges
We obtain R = -0.8 angstrom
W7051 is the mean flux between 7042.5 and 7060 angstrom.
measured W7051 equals 9.06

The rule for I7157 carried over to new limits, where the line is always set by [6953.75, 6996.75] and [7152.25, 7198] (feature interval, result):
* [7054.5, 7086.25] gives -4.78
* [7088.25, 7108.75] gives -0.25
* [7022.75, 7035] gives -0.15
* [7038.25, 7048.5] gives -0.49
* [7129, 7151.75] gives 0.50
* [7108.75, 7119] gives -0.14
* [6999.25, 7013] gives -0.36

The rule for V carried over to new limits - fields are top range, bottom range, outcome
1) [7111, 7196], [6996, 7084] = 0.91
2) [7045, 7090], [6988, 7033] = 1.11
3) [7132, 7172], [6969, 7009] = 0.95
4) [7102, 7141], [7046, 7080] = 0.86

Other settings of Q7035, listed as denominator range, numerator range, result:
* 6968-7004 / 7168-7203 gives 1.03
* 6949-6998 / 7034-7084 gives 1.14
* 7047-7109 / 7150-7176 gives 0.90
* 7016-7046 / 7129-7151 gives 0.97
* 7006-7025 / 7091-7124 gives 1.02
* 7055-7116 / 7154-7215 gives 0.93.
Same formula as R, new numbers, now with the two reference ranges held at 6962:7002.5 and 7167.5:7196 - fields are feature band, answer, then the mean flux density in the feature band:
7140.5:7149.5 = 0.2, 8.01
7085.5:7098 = -0.5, 8.63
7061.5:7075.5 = -3.1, 10.1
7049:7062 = -1.5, 9.27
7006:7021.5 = -0.1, 8.43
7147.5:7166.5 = 0.6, 7.92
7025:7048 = -0.5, 8.55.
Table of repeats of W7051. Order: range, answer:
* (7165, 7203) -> 8.22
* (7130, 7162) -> 8.13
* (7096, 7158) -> 8.26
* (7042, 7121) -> 8.98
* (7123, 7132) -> 8.35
